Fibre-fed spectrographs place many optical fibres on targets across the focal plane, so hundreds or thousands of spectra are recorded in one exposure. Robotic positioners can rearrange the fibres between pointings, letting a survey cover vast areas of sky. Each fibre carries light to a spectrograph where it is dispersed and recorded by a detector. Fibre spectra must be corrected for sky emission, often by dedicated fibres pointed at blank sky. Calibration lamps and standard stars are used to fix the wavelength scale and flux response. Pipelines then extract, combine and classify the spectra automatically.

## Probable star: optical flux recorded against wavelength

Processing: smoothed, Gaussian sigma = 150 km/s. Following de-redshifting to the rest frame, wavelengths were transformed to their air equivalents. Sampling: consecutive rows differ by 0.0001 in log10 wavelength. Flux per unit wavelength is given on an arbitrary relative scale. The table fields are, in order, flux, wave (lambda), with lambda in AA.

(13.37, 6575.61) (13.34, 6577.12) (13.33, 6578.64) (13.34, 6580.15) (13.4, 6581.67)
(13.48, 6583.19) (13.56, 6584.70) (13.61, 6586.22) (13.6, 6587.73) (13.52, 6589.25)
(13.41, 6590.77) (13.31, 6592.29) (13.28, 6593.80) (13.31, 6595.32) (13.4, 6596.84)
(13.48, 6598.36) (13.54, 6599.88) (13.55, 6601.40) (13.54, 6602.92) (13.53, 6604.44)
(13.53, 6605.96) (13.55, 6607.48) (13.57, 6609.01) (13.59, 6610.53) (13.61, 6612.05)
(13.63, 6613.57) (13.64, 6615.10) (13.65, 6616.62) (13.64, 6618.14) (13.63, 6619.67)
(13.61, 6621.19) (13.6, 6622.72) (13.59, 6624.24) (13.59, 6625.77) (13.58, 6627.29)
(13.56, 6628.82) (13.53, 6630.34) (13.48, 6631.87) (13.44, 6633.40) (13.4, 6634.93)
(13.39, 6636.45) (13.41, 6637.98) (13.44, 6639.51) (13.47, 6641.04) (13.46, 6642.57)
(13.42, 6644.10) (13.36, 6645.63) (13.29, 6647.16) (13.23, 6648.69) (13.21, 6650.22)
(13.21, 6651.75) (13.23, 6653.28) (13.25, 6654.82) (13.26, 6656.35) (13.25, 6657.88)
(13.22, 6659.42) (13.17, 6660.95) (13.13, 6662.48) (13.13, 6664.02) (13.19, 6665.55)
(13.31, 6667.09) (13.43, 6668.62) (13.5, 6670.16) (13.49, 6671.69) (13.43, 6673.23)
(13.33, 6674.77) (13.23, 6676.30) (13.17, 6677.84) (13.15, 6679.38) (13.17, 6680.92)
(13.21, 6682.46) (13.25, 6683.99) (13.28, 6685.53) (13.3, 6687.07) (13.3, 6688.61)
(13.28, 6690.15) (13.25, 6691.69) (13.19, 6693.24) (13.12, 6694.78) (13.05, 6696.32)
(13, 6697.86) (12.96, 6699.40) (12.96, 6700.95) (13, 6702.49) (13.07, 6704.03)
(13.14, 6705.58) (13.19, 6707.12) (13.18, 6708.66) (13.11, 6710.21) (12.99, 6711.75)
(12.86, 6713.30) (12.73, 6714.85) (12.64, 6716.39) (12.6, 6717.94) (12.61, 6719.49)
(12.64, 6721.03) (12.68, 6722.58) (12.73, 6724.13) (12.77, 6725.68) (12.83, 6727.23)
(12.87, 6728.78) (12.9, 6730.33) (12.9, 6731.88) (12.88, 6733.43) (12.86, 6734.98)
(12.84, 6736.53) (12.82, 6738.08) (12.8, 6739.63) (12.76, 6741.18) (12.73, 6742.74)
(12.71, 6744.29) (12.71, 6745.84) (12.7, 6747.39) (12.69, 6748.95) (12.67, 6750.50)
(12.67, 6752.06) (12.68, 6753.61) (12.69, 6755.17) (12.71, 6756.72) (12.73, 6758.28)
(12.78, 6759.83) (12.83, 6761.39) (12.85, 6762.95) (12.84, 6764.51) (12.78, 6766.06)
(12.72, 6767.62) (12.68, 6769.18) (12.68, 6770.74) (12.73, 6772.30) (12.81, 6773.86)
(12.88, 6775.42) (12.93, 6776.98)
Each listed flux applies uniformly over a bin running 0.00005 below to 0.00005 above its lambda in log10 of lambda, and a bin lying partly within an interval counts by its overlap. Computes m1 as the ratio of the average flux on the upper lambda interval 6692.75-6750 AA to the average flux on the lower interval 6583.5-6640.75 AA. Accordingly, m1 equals 1.0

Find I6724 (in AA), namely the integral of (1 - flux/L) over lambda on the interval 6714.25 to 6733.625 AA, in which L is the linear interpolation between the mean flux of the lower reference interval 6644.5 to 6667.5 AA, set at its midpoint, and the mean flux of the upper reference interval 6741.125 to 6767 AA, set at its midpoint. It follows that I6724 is 0.2 AA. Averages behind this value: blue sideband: 13.2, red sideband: 12.7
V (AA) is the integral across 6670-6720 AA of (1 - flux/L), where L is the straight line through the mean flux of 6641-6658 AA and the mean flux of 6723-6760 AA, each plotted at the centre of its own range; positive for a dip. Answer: -0.3 AA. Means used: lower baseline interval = 13.3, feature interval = 13.1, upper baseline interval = 12.8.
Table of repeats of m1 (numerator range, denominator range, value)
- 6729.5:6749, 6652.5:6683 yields 0.97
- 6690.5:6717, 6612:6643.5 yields 0.96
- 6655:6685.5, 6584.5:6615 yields 0.98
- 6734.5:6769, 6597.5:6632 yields 0.94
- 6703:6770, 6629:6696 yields 0.96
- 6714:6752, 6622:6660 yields 0.95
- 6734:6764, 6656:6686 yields 0.96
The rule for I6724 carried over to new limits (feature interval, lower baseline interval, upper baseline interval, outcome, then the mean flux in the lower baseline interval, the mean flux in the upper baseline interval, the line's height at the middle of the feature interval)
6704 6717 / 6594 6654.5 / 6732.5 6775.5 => 0.01 AA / 13.5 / 12.8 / 13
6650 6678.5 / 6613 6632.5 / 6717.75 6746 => 0.02 AA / 13.6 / 12.8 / 13.3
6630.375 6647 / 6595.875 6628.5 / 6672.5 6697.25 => 0.02 AA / 13.6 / 13.2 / 13.4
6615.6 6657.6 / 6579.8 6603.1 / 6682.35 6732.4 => -0.53 AA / 13.5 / 13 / 13.3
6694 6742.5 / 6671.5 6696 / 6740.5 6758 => 0.28 AA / 13.2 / 12.7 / 13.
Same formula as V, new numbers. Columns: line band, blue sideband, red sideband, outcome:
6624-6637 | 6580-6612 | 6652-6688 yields -0.12 AA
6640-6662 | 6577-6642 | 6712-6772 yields -0.03 AA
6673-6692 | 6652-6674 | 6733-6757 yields -0.14 AA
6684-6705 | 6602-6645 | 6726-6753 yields -0.10 AA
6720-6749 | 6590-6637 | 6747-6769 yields 0.19 AA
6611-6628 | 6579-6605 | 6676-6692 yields -0.28 AA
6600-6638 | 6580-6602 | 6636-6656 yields -0.47 AA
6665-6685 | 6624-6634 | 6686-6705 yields -0.07 AA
